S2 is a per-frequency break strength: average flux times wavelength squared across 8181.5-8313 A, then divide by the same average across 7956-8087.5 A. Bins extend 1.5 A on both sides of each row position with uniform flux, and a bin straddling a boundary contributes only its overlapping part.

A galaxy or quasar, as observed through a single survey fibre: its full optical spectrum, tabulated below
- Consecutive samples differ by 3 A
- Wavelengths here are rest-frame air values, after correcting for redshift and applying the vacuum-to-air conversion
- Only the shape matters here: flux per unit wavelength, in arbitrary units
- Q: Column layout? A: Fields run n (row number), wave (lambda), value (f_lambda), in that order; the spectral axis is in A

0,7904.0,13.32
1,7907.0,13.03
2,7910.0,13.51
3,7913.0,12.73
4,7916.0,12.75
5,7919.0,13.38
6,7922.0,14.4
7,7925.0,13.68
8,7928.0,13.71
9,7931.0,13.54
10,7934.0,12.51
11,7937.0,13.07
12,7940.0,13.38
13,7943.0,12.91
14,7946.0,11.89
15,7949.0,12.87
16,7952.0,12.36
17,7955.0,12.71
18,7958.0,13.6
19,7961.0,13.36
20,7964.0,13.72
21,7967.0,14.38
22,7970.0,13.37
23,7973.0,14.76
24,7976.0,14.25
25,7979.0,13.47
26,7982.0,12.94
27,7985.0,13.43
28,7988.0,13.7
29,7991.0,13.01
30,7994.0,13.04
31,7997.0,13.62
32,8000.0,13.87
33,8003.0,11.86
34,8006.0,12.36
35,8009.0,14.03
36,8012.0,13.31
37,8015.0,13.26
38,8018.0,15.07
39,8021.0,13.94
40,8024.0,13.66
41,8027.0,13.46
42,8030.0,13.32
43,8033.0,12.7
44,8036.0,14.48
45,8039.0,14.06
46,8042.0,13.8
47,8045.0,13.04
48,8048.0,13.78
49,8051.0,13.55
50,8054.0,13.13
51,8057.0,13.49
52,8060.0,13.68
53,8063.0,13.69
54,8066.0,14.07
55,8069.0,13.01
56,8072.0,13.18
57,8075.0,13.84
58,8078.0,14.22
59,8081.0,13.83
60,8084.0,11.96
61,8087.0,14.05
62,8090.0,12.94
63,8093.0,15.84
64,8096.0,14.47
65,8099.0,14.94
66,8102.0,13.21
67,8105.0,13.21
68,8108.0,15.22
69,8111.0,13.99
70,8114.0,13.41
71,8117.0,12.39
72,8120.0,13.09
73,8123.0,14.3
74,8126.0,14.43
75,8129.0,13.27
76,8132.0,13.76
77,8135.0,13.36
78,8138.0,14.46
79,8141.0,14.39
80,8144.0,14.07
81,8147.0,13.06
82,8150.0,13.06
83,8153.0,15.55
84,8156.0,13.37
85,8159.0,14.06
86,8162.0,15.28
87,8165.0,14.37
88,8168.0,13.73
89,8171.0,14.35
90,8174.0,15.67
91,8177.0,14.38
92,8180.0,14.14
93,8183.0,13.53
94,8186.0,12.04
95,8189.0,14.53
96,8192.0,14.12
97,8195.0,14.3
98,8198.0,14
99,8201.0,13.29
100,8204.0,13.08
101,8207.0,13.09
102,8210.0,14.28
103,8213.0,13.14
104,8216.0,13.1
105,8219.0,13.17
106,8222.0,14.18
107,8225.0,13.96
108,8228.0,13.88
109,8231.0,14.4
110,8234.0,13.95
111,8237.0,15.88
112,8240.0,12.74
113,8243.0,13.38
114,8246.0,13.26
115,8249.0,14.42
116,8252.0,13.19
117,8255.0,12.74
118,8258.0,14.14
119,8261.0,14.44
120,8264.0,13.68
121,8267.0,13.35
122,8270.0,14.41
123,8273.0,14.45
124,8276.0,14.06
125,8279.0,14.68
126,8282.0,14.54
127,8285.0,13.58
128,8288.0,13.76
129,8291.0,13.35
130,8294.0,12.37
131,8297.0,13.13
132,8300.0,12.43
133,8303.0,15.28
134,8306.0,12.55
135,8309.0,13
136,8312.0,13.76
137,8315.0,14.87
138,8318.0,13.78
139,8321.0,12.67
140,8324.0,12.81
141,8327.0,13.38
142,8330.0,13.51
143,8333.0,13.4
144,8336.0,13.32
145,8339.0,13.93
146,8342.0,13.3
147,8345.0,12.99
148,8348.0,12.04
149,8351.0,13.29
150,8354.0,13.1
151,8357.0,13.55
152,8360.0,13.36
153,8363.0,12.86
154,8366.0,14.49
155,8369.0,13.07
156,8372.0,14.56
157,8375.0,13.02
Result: 1.1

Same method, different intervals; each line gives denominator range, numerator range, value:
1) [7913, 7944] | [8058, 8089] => 1.05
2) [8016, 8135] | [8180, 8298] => 1.04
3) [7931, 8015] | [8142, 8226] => 1.10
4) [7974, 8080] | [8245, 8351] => 1.07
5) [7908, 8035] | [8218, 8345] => 1.11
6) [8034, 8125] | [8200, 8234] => 1.03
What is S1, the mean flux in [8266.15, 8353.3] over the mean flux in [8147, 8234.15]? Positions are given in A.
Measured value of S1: 0.97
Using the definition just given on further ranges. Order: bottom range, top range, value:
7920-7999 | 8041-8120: 1.02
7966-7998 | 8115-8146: 1.01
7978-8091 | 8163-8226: 1.03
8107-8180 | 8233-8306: 0.98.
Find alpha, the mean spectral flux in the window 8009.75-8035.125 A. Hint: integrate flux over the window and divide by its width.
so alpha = 13.6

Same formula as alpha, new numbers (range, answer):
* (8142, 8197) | 14.1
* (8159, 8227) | 13.9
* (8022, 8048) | 13.6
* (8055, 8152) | 13.8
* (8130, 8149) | 13.8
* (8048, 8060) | 13.5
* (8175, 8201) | 13.9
